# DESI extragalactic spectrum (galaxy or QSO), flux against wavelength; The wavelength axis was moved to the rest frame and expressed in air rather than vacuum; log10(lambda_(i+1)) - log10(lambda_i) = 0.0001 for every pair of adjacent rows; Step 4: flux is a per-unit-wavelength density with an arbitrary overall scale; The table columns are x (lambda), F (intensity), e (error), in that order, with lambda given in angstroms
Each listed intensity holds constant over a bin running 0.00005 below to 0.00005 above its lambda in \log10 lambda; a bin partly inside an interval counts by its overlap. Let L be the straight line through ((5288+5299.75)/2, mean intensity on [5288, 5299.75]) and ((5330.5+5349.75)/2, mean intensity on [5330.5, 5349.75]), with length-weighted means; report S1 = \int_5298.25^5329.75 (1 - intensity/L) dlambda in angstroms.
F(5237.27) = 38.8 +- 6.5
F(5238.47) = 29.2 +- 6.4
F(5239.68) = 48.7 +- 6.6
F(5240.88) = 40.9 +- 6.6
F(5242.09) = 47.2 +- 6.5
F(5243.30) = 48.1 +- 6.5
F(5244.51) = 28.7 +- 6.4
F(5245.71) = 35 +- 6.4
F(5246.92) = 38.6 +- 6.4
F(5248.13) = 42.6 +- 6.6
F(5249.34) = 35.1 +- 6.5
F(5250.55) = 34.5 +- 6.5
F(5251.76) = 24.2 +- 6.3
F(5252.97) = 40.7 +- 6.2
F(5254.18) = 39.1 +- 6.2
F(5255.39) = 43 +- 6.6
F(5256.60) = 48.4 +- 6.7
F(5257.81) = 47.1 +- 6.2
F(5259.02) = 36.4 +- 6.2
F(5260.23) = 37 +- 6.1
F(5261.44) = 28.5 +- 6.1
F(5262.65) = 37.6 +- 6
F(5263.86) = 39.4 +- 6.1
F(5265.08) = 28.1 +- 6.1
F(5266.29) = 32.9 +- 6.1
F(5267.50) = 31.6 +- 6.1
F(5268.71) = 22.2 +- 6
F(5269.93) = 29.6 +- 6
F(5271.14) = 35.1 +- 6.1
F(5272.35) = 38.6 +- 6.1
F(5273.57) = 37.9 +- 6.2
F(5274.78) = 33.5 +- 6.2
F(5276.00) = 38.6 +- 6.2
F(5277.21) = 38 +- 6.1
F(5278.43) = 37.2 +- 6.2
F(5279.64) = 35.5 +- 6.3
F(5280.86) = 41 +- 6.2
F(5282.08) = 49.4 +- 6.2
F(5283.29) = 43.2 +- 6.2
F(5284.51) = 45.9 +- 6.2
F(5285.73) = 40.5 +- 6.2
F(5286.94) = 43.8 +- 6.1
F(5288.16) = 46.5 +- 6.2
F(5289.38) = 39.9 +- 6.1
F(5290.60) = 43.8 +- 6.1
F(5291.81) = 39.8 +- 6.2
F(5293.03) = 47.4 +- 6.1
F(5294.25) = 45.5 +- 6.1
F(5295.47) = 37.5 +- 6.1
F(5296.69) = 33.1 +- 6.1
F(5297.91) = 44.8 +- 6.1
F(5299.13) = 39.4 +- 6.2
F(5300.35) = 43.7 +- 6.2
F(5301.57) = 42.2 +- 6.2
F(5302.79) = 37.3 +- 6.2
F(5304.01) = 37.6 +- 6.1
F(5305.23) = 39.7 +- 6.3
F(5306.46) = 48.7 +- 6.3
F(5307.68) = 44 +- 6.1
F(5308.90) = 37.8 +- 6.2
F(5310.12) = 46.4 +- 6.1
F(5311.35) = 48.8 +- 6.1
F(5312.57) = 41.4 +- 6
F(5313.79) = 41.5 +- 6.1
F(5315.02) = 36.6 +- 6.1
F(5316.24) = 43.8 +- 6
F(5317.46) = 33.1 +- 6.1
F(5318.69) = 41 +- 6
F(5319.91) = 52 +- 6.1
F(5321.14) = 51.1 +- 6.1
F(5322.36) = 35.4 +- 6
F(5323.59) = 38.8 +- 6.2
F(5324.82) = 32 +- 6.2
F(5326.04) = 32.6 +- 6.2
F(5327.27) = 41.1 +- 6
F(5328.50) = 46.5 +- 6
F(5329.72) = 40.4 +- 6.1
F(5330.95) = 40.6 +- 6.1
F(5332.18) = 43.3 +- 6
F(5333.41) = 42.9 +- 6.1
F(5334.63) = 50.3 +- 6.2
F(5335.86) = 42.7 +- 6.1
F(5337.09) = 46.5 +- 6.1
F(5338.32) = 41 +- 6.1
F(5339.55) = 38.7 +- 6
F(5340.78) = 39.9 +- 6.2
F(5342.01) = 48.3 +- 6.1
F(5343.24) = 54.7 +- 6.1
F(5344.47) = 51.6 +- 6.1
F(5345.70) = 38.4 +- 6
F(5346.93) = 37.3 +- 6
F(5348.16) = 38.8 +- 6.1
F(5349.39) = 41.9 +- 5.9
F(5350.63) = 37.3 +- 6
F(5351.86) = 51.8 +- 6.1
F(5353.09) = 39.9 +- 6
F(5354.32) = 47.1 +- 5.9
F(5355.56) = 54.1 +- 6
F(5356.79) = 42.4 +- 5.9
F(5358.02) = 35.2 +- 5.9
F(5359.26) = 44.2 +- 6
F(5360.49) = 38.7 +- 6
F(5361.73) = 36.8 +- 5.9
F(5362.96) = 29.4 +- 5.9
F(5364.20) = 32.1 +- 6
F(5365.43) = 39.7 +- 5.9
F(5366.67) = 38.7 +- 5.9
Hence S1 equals 0.9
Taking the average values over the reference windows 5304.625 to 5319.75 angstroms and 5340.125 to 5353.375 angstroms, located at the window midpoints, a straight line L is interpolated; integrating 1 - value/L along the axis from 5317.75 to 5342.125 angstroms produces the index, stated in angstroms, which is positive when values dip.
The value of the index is 0.55 angstroms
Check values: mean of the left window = 42.2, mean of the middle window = 42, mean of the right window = 43.7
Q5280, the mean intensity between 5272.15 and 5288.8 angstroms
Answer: 40.7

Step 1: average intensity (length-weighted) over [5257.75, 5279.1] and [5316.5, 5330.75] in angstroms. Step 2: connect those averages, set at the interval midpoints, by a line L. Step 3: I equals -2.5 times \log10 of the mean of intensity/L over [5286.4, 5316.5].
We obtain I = -0.106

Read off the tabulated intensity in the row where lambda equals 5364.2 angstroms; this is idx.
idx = 32.1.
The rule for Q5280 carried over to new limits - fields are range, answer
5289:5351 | 42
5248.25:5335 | 39.7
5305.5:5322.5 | 43.1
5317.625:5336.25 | 41.8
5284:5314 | 42.3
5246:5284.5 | 37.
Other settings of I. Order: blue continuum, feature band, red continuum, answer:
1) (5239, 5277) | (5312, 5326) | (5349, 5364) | -0.02 mag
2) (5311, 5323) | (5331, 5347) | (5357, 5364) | -0.12 mag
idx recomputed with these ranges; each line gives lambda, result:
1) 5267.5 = 31.6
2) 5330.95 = 40.6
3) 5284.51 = 45.9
